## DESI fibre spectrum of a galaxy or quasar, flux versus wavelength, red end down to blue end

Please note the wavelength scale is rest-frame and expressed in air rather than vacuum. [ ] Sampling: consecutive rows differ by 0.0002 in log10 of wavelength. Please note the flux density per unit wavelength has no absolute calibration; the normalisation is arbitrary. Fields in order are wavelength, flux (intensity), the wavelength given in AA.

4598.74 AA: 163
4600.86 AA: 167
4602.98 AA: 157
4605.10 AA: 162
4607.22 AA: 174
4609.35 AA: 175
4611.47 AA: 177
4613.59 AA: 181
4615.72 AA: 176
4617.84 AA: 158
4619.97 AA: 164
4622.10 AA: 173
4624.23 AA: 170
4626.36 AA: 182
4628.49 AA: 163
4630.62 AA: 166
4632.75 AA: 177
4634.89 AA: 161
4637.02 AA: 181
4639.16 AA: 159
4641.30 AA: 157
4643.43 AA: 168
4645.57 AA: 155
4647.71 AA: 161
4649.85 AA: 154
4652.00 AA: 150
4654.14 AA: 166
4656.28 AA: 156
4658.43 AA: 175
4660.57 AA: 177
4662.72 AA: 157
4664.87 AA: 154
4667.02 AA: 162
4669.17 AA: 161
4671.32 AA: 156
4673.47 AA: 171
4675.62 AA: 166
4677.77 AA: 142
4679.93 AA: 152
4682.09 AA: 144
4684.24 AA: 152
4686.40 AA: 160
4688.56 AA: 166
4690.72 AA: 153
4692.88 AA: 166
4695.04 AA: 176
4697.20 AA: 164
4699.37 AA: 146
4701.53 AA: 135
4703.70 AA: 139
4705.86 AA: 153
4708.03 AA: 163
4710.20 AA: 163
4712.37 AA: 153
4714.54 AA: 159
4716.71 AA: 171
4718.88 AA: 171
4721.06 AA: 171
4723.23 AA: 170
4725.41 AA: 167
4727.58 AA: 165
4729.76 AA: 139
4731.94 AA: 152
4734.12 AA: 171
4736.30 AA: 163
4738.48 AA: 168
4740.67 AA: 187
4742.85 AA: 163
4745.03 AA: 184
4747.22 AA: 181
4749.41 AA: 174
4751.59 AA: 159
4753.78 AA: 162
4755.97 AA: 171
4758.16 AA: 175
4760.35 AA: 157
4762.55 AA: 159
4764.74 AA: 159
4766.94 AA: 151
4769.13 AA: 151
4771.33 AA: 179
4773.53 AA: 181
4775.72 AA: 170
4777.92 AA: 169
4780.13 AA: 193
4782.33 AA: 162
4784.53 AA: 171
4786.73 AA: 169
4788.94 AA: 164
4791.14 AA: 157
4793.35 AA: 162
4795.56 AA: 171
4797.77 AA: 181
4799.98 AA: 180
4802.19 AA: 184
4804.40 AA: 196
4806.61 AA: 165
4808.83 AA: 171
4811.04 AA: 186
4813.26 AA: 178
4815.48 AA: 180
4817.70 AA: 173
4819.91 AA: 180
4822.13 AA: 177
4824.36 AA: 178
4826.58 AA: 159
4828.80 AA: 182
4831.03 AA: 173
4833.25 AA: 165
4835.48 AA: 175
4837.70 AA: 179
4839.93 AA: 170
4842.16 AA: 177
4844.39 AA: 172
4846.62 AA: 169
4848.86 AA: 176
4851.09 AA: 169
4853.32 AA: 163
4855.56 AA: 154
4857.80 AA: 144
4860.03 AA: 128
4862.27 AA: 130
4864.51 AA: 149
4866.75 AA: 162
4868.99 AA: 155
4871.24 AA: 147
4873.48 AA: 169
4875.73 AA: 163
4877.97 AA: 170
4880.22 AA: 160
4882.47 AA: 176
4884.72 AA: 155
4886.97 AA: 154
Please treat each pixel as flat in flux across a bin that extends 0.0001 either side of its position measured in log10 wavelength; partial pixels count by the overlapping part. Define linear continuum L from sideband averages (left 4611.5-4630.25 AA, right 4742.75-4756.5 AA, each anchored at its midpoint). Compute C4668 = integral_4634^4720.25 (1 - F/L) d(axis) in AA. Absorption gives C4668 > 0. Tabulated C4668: 5.9 AA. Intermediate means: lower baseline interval 171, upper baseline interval 171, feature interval 159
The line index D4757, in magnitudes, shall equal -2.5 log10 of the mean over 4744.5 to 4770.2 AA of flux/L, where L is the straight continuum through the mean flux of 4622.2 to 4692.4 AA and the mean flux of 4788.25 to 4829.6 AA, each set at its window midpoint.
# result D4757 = 0.04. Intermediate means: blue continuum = 162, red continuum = 175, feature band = 165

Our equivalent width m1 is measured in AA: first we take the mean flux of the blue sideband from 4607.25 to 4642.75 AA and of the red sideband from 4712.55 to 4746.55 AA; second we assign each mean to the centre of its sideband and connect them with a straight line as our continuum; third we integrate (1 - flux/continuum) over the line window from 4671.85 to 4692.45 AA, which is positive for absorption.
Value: 1.4 AA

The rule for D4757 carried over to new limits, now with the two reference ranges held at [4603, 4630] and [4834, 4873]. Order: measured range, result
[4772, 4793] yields -0.05 mag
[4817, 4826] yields -0.09 mag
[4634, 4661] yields 0.04 mag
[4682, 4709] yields 0.08 mag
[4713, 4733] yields 0.02 mag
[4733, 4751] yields -0.05 mag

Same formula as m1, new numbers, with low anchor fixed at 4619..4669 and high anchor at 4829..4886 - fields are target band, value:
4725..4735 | 0.3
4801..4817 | -1.7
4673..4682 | 0.5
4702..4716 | 0.8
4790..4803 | -0.7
